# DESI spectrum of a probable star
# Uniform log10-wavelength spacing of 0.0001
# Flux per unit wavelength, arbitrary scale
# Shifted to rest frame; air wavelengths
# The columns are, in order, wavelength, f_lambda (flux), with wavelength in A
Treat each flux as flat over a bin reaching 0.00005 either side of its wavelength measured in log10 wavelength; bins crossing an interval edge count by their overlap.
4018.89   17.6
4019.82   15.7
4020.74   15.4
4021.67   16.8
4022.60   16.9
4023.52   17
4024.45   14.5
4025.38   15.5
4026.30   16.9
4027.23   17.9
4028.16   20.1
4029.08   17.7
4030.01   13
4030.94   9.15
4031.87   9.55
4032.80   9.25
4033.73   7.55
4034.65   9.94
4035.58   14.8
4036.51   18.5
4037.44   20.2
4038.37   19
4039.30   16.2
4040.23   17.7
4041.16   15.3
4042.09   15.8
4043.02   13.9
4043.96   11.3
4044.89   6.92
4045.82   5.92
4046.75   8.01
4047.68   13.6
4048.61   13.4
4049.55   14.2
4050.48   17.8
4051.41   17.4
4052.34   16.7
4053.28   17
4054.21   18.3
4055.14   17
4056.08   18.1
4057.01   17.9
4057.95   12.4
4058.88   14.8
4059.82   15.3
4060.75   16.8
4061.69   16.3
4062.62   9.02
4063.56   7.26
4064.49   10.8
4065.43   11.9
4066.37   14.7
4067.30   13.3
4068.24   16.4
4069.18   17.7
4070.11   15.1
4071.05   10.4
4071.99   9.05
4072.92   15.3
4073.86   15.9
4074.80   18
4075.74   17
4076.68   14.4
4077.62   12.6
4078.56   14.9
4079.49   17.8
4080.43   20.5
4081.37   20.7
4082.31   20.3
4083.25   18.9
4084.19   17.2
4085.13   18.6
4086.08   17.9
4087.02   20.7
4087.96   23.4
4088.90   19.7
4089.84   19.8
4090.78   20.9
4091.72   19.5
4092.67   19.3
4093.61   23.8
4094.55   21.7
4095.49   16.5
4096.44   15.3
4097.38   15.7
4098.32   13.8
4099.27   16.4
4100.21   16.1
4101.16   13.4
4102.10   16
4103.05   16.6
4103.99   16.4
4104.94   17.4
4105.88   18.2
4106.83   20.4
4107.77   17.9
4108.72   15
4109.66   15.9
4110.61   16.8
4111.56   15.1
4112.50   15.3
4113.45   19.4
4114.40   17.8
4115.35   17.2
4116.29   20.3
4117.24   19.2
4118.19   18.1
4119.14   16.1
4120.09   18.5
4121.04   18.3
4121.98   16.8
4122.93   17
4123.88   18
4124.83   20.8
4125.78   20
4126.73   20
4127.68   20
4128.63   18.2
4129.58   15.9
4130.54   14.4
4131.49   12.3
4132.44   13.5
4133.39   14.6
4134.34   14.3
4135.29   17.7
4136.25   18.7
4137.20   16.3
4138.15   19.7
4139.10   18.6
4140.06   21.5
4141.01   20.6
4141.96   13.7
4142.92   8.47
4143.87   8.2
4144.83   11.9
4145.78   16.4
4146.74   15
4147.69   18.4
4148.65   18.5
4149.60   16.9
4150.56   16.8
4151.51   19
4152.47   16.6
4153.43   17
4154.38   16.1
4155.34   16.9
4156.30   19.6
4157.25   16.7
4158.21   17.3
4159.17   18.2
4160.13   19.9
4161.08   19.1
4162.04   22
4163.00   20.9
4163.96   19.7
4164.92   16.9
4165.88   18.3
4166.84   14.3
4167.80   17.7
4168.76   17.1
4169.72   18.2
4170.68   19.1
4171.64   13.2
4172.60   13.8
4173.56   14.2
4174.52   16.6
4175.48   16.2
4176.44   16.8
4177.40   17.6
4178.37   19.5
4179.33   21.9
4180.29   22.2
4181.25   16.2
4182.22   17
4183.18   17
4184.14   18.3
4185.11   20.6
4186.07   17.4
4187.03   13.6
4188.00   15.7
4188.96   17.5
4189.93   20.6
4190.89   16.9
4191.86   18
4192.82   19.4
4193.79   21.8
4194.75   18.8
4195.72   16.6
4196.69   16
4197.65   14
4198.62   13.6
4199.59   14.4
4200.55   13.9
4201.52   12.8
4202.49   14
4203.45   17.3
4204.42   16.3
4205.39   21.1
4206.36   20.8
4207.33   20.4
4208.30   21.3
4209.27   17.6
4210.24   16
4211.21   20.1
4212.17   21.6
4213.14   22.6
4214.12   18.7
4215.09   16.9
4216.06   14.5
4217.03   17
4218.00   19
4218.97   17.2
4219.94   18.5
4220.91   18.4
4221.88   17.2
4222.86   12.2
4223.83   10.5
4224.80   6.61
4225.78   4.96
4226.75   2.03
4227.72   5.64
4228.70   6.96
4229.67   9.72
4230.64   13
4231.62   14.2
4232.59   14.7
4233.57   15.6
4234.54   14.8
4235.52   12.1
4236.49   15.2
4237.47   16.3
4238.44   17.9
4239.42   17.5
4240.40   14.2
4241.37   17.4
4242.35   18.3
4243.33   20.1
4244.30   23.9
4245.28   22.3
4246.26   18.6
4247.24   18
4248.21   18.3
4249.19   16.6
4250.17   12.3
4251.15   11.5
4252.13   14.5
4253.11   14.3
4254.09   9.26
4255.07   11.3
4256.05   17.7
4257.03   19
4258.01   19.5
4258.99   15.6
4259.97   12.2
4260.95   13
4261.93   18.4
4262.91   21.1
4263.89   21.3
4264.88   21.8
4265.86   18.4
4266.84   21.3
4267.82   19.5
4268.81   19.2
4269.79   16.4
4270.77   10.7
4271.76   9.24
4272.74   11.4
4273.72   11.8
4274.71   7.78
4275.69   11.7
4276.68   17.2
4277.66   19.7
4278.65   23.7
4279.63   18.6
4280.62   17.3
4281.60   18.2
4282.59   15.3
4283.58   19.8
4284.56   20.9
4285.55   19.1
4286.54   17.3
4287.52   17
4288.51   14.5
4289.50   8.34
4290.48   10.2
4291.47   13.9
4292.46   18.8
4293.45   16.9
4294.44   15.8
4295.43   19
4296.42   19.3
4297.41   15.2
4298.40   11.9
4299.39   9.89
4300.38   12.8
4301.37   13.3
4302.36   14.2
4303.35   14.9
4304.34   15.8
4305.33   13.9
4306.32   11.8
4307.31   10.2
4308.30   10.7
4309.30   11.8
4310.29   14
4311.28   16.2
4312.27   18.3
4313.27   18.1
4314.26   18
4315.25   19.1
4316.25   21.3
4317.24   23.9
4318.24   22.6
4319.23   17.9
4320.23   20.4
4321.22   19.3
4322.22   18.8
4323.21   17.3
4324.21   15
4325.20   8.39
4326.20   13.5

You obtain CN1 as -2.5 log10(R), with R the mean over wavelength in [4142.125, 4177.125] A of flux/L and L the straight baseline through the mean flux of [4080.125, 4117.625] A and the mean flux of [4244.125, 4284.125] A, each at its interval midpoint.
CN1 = 0.05 mag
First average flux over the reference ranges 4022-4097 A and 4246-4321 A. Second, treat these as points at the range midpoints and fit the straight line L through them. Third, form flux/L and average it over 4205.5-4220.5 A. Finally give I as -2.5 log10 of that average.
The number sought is -0.18 mag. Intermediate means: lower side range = 15.7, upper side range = 16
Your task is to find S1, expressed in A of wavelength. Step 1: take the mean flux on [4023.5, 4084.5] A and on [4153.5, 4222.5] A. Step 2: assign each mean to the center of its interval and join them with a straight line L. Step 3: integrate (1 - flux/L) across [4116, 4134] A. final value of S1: -1.2 A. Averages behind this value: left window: 14.8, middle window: 17.4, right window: 17.7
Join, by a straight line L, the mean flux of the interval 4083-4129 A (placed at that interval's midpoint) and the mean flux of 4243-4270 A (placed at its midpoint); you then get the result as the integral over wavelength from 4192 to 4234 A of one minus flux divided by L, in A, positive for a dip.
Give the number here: 5.0 A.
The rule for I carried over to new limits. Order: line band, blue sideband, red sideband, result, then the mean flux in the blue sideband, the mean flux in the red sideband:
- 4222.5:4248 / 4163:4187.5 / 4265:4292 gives 0.18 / 17.4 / 16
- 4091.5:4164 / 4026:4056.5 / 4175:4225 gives -0.08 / 14.5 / 17.4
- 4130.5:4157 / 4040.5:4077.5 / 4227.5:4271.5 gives -0.08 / 14.1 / 16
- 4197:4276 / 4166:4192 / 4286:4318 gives 0.05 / 17.3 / 15.3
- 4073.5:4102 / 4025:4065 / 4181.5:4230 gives -0.22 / 14.3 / 16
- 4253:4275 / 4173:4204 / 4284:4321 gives 0.04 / 17.1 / 15.9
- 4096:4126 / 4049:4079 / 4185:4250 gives -0.13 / 14.8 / 16.2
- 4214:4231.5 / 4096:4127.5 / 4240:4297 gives 0.31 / 17.3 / 16.5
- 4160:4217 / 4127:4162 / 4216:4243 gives -0.17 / 16.7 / 13.7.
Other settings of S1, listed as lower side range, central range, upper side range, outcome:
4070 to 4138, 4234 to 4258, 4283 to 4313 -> -1.3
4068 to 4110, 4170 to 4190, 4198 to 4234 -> -2.1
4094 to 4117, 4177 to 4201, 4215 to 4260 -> -3.1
